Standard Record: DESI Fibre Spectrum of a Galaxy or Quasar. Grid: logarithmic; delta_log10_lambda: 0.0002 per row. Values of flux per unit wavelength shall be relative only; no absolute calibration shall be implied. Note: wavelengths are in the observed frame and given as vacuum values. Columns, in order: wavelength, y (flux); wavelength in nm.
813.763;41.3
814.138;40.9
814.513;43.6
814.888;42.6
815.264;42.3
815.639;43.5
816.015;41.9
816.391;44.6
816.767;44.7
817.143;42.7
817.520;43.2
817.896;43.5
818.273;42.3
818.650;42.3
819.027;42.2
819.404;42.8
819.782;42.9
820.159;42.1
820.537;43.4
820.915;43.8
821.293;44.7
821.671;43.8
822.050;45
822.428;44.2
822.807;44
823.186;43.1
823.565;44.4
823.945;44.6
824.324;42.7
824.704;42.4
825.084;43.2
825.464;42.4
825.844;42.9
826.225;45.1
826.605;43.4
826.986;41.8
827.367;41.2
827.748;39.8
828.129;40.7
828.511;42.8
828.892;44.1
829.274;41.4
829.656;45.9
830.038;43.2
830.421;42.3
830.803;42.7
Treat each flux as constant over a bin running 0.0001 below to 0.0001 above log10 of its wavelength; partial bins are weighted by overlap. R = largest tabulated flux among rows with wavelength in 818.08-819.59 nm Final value 42.8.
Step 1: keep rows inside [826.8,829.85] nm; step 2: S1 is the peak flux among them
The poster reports 45.9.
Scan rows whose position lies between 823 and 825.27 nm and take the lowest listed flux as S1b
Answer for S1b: 42.4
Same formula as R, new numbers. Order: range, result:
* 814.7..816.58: 44.6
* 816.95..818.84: 43.5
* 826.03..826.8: 45.1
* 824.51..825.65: 43.2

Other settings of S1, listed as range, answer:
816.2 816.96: 44.7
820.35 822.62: 45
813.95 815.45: 43.6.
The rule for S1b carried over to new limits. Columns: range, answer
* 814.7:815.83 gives 42.3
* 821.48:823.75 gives 43.1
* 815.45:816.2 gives 41.9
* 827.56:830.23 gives 39.8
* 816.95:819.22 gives 42.2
